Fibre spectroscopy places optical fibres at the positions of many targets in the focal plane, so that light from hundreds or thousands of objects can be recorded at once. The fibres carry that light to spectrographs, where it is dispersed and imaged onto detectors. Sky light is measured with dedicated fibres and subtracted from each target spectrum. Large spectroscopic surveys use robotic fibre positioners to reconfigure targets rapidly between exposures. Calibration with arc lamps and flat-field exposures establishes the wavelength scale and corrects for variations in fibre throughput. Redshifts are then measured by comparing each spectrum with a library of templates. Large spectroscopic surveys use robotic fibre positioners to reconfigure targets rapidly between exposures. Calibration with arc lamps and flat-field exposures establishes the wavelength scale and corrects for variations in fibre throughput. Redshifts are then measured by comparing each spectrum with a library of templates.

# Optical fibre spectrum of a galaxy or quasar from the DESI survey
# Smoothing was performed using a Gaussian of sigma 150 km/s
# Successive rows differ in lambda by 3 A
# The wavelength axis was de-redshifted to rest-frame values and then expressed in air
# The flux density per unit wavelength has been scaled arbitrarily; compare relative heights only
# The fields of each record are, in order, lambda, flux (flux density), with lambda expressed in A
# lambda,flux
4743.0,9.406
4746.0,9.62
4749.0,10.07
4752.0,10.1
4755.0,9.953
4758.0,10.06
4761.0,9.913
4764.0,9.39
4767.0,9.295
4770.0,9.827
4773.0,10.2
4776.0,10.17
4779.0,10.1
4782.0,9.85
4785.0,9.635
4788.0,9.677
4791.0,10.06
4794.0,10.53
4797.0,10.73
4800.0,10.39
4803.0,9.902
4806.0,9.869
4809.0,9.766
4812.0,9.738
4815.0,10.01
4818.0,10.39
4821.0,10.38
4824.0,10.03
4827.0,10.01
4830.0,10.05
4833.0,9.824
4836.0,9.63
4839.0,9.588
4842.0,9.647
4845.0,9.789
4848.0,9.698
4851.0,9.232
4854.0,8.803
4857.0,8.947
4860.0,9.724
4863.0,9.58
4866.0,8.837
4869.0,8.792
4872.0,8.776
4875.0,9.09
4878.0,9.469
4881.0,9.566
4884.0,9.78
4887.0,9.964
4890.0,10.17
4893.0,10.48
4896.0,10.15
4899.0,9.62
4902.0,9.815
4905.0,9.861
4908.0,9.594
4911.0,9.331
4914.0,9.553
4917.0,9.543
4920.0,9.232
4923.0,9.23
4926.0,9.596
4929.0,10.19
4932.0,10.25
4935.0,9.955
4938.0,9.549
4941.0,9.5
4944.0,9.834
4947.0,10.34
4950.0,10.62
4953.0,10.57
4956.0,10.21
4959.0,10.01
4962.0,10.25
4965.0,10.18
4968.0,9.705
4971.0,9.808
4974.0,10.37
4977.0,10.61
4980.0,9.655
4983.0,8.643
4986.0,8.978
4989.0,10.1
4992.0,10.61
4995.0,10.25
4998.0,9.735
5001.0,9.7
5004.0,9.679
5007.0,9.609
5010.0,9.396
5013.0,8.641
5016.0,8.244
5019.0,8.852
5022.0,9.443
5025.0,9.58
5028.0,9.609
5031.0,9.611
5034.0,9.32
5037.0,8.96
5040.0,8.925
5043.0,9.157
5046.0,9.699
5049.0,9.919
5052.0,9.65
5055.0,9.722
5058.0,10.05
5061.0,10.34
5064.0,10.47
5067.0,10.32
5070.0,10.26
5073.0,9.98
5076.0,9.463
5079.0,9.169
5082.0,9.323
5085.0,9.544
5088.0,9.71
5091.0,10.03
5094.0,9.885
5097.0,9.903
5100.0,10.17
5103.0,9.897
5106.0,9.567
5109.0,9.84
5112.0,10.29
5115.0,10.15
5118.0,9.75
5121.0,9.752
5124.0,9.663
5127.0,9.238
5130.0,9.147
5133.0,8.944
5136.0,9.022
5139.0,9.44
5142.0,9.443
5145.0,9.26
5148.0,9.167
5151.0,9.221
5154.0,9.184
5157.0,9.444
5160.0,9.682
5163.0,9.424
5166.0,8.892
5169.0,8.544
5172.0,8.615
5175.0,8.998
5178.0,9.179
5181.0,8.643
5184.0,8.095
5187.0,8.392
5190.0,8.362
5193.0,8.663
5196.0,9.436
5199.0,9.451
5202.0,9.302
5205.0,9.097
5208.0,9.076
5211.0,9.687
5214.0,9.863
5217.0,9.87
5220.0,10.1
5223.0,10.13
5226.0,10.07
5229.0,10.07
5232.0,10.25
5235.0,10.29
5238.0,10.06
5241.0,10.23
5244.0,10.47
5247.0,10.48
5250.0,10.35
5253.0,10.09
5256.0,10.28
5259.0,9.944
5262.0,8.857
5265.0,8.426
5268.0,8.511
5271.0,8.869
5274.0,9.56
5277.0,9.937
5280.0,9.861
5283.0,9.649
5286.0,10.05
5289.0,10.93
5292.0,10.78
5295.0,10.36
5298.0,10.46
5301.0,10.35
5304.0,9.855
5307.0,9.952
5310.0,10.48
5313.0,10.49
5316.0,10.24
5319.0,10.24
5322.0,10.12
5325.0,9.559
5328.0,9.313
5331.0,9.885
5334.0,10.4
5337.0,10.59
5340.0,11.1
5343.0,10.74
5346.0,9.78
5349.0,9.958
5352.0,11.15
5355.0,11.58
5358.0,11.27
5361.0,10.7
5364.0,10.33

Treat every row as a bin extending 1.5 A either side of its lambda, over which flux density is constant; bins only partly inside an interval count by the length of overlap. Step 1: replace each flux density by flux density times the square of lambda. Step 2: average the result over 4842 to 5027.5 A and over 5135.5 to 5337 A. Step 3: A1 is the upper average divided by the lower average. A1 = 1.1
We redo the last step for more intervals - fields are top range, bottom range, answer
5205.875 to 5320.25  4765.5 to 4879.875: 1.22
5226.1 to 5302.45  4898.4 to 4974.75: 1.15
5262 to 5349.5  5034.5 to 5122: 1.12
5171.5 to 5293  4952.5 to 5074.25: 1.08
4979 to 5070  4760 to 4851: 1.05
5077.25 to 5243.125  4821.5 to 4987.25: 1.08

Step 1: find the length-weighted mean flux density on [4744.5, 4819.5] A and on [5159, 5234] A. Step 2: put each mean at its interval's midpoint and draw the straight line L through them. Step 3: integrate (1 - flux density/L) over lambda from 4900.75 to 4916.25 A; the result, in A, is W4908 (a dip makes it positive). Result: 0.2 A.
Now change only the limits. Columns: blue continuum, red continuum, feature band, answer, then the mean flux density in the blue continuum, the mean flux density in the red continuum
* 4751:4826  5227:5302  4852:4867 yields 1.2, 10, 9.96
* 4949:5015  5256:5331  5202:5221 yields 0.6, 9.86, 9.88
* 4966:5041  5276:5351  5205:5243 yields 0.3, 9.53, 10.2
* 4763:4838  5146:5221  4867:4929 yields 1.1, 9.98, 9.13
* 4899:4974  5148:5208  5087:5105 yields -1.2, 9.87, 8.99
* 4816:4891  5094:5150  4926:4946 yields -0.6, 9.59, 9.6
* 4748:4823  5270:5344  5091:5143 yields 2.2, 10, 10.2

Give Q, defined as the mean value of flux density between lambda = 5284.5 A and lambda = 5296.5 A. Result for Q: 10.5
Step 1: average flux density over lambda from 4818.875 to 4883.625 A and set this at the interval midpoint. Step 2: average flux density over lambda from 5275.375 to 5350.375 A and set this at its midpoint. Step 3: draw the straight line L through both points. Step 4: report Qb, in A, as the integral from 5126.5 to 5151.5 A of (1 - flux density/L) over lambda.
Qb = 1.8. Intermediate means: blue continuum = 9.51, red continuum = 10.2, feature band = 9.21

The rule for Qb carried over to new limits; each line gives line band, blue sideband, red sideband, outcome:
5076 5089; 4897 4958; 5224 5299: 0.60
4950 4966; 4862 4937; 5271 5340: -0.97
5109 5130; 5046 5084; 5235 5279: 0.16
